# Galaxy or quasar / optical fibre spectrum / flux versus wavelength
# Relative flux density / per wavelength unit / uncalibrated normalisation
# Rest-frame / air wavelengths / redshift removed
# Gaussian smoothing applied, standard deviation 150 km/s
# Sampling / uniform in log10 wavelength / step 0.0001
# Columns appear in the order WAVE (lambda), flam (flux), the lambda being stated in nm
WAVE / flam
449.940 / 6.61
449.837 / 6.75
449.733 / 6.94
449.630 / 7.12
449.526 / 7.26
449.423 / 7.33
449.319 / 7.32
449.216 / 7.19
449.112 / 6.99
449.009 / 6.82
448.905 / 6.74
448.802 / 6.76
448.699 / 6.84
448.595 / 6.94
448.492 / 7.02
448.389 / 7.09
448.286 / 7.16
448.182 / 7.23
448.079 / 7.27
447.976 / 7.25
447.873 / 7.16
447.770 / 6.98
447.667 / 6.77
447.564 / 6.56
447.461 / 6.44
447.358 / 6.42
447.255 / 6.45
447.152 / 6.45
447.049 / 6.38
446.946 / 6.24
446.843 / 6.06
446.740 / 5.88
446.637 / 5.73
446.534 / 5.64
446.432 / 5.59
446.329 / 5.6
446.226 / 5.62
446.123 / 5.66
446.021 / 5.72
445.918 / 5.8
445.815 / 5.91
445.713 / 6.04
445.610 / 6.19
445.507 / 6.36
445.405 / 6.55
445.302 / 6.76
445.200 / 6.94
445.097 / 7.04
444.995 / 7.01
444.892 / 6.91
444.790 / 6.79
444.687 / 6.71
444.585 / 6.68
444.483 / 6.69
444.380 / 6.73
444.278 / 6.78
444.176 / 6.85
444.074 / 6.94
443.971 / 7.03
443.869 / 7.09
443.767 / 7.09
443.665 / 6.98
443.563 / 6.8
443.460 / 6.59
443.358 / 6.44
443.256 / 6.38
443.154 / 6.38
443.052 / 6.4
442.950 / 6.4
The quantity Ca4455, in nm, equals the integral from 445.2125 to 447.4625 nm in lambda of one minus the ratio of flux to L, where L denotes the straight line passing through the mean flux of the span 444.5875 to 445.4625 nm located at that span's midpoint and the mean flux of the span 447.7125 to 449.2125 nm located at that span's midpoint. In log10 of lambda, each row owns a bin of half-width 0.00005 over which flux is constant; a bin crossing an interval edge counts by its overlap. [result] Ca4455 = 0.27 nm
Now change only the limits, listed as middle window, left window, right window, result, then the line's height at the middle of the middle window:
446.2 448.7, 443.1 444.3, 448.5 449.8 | 0.15 nm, 6.94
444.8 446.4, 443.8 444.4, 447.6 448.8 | 0.16 nm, 6.97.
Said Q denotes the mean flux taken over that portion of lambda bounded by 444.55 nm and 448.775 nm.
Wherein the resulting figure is 6.49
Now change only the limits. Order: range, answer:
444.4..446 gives 6.54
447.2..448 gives 6.74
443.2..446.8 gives 6.44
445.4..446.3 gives 5.94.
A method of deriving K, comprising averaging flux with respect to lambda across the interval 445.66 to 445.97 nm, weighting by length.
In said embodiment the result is 5.91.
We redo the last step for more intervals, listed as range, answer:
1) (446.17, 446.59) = 5.61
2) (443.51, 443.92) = 6.98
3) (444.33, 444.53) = 6.69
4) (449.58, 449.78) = 7.05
